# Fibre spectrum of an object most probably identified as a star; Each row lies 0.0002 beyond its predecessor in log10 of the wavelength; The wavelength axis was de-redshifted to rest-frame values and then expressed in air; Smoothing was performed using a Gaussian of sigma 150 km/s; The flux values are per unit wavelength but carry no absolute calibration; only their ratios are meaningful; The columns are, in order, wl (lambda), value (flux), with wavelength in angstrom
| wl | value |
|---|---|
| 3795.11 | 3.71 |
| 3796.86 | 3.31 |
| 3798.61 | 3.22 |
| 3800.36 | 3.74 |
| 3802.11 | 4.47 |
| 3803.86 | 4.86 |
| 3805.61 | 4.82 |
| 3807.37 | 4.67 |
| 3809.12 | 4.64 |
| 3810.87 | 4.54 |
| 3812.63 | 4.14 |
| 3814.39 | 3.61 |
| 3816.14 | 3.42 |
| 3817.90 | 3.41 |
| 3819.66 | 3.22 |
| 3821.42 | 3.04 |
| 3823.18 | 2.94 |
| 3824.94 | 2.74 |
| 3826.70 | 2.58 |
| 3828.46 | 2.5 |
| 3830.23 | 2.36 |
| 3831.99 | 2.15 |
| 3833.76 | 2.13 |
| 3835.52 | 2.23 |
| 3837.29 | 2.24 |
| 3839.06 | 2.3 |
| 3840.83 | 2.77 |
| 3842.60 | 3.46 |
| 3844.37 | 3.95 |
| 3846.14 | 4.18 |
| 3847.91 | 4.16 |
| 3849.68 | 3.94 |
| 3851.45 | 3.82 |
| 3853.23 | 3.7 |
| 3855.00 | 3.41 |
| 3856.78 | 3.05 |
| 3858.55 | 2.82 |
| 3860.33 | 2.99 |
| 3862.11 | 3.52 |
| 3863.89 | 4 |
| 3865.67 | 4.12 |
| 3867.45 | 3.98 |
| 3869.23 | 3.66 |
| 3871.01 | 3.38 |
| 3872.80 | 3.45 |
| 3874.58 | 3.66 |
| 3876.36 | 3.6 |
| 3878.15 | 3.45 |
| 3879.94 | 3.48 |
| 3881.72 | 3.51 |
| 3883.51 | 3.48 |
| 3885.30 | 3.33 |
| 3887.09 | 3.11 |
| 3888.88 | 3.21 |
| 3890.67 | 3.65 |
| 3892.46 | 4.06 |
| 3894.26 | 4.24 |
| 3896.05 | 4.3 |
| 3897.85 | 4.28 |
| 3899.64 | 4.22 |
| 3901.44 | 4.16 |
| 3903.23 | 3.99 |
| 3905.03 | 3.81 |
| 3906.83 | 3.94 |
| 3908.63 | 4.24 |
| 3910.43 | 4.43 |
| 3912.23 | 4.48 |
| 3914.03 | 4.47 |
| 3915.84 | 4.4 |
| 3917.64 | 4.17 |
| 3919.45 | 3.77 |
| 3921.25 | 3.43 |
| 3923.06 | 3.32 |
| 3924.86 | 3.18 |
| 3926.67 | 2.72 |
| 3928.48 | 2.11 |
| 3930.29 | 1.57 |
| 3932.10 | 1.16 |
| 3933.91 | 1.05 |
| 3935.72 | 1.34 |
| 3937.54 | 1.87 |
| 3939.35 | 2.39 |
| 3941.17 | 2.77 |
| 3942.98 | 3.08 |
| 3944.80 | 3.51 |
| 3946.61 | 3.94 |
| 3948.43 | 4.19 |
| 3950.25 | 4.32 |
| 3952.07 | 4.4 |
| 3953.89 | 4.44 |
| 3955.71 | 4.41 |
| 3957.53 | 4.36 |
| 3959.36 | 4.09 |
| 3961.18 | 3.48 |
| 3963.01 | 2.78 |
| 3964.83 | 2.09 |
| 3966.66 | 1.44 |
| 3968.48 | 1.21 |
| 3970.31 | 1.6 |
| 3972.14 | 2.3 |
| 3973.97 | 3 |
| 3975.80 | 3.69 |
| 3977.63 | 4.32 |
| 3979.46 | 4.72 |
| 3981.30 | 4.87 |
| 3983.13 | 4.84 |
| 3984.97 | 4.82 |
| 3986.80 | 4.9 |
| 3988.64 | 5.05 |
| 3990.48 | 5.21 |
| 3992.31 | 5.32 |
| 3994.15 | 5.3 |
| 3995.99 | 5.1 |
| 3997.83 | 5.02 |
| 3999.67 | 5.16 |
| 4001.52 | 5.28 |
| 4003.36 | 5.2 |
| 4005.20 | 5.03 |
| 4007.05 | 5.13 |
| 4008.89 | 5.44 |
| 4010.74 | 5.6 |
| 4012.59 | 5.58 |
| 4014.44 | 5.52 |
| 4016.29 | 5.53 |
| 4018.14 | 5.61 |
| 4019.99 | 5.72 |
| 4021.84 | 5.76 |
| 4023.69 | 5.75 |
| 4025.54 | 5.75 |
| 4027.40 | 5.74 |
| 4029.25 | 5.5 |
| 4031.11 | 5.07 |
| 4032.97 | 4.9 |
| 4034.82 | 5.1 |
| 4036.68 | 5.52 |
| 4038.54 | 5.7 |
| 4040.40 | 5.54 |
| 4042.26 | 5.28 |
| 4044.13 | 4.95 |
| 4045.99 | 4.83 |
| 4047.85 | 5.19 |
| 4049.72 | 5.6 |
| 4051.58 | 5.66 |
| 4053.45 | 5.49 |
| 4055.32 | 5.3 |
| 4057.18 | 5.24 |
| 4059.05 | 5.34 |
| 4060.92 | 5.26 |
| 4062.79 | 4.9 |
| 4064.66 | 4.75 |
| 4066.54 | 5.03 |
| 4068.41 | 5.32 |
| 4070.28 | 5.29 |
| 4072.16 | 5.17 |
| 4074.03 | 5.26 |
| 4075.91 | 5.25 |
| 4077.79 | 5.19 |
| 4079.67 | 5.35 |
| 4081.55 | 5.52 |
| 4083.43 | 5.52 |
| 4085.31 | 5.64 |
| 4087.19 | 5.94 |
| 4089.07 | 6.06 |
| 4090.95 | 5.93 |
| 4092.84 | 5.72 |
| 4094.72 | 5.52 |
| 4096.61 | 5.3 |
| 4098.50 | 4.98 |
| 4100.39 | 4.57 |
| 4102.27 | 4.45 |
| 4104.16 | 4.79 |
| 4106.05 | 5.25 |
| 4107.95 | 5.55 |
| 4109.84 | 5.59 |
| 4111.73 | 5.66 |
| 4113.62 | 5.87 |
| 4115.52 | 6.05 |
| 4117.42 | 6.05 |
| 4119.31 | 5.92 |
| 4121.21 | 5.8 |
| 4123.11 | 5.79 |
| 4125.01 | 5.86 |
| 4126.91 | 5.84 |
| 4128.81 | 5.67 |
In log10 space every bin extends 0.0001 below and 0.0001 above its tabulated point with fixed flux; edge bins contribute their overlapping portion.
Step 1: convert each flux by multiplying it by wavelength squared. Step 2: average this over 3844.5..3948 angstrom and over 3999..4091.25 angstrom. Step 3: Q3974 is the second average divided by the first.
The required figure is 1.68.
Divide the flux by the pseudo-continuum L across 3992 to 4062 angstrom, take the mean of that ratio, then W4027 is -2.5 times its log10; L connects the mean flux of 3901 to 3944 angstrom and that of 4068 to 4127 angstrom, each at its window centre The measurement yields -0.183 mag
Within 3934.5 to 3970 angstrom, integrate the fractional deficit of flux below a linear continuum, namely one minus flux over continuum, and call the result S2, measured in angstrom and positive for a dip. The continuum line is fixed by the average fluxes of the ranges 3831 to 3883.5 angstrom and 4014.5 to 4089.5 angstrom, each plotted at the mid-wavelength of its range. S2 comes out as 10.0 angstrom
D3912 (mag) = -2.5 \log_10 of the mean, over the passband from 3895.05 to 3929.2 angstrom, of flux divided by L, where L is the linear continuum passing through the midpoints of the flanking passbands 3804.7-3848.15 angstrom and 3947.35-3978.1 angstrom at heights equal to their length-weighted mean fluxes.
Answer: -0.18 mag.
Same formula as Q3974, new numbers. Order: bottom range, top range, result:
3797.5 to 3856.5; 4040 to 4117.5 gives 1.77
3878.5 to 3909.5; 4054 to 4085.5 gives 1.50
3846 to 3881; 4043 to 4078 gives 1.60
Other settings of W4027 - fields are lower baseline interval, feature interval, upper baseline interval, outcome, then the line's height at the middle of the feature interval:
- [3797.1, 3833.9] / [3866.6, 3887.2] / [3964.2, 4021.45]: 0.10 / 3.86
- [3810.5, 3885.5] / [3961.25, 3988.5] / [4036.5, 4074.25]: 0.32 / 4.5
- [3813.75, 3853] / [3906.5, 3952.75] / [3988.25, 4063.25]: 0.28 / 4.21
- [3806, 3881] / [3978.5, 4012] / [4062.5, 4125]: -0.11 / 4.63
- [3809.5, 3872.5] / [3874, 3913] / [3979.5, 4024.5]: 0.03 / 3.93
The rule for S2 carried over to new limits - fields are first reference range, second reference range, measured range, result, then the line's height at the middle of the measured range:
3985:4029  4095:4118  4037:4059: 0.03 angstrom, 5.36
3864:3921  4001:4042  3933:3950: 6.61 angstrom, 4.47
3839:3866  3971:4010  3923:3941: 9.29 angstrom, 4.23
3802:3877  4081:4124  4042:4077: -0.11 angstrom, 5.2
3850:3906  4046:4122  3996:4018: -2.62 angstrom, 4.75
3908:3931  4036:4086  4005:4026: -3.57 angstrom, 4.74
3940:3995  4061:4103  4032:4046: -1.50 angstrom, 4.74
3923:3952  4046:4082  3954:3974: 2.08 angstrom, 3.23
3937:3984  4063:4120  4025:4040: -3.01 angstrom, 4.5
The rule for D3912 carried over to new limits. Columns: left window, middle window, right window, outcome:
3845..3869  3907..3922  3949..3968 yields -0.16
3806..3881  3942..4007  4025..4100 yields 0.12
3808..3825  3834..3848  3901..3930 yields 0.19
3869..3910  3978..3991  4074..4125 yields -0.08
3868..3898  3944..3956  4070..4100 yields 0.02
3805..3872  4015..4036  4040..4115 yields -0.12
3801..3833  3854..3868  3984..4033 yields 0.14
